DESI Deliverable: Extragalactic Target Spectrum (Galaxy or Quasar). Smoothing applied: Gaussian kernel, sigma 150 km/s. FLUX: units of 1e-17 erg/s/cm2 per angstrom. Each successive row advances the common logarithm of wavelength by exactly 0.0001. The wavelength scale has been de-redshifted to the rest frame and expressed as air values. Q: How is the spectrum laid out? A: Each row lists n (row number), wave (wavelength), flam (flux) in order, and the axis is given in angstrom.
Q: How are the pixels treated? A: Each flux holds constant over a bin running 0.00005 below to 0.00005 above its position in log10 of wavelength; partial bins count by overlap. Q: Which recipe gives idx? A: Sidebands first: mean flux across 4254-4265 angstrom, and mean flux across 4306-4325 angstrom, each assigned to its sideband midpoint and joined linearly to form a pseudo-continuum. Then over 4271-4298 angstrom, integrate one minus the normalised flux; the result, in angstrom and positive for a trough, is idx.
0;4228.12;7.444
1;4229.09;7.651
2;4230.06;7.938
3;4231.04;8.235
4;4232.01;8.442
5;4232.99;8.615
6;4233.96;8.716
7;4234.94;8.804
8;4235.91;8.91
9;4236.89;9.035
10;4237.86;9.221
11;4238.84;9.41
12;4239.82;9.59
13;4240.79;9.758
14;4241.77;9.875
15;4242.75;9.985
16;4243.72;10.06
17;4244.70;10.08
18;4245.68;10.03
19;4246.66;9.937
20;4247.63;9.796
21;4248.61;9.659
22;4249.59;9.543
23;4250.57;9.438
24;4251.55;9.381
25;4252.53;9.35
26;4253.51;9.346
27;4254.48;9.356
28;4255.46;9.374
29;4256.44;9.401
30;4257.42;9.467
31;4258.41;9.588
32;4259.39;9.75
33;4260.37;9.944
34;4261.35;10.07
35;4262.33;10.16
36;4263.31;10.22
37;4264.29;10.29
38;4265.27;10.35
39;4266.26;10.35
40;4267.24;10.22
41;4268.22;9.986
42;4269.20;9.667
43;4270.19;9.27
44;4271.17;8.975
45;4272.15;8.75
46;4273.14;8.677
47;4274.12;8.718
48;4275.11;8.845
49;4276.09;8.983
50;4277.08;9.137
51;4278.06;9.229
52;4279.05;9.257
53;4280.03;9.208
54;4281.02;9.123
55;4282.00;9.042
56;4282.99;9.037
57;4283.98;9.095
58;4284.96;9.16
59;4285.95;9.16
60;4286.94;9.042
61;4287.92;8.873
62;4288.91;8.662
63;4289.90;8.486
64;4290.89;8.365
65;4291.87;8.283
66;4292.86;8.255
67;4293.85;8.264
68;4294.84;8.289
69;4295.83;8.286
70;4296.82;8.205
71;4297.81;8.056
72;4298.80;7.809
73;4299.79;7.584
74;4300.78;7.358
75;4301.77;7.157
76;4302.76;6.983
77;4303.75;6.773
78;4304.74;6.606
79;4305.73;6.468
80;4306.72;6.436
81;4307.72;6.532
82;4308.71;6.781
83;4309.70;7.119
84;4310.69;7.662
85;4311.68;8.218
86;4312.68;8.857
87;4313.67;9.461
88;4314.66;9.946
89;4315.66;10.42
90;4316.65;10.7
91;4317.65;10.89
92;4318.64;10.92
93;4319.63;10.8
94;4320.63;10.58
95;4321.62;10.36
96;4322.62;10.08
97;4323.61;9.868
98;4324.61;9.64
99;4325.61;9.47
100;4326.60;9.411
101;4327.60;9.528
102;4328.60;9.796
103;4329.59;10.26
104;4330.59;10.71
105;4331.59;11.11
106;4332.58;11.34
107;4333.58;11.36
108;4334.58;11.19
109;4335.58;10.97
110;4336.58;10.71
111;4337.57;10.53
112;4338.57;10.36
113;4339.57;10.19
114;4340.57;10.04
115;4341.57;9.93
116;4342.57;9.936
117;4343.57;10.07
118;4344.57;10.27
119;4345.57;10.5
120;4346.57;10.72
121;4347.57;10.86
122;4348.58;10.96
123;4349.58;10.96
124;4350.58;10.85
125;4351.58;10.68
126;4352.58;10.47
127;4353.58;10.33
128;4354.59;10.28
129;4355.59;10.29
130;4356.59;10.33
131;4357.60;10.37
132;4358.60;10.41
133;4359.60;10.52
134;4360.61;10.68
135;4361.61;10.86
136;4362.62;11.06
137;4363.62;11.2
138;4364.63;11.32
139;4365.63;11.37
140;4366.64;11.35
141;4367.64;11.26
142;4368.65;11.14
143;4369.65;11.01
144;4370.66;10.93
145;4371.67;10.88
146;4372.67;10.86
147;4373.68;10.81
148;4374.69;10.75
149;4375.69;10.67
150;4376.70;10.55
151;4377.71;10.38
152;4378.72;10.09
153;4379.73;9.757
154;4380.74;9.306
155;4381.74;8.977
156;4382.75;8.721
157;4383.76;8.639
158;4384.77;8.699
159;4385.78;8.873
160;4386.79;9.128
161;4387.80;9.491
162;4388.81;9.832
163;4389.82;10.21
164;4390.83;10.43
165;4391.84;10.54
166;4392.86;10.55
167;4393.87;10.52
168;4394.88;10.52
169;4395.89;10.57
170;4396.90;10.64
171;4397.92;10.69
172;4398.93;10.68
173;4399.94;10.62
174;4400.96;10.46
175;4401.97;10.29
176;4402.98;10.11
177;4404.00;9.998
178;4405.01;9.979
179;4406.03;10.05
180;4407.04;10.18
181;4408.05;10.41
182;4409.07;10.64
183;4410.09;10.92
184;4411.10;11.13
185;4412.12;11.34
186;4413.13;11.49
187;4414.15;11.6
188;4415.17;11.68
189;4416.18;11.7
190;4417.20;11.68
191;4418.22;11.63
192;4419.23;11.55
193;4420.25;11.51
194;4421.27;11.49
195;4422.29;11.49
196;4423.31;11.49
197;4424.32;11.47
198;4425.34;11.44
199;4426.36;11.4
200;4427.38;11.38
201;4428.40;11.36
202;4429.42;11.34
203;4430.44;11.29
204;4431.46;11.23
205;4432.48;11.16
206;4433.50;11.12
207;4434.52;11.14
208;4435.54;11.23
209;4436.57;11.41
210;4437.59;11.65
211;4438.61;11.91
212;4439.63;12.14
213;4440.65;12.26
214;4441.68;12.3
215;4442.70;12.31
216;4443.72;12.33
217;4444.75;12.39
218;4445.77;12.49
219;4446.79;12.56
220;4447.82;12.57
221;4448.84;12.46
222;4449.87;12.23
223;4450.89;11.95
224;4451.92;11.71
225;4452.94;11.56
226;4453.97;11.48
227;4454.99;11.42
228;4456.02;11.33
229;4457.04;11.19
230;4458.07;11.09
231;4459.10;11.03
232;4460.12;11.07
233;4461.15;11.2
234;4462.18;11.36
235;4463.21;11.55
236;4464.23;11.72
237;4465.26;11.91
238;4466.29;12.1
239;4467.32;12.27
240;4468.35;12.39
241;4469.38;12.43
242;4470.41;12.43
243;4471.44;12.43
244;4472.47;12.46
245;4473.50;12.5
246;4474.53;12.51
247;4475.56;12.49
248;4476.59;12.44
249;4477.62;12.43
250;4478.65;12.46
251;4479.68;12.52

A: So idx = 2.1 angstrom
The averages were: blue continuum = 9.8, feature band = 8.77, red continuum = 9.19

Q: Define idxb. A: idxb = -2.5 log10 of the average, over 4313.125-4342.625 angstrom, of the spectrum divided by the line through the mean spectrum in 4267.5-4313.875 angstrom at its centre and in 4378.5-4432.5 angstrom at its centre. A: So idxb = -0.14 mag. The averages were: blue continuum 8.34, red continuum 10.6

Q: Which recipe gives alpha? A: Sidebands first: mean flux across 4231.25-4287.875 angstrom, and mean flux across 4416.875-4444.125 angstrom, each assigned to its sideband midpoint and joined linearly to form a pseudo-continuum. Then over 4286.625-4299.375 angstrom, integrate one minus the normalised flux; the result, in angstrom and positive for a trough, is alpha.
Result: 1.9 angstrom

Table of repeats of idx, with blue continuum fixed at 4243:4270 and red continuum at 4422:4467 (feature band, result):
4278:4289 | 1.1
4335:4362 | 0.6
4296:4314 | 5.0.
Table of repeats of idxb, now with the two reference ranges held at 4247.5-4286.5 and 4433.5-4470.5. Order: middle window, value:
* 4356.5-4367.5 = -0.02 mag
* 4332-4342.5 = -0.03 mag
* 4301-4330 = 0.14 mag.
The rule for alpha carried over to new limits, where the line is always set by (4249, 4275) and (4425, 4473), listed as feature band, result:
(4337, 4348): 0.23 angstrom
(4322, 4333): 0.27 angstrom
